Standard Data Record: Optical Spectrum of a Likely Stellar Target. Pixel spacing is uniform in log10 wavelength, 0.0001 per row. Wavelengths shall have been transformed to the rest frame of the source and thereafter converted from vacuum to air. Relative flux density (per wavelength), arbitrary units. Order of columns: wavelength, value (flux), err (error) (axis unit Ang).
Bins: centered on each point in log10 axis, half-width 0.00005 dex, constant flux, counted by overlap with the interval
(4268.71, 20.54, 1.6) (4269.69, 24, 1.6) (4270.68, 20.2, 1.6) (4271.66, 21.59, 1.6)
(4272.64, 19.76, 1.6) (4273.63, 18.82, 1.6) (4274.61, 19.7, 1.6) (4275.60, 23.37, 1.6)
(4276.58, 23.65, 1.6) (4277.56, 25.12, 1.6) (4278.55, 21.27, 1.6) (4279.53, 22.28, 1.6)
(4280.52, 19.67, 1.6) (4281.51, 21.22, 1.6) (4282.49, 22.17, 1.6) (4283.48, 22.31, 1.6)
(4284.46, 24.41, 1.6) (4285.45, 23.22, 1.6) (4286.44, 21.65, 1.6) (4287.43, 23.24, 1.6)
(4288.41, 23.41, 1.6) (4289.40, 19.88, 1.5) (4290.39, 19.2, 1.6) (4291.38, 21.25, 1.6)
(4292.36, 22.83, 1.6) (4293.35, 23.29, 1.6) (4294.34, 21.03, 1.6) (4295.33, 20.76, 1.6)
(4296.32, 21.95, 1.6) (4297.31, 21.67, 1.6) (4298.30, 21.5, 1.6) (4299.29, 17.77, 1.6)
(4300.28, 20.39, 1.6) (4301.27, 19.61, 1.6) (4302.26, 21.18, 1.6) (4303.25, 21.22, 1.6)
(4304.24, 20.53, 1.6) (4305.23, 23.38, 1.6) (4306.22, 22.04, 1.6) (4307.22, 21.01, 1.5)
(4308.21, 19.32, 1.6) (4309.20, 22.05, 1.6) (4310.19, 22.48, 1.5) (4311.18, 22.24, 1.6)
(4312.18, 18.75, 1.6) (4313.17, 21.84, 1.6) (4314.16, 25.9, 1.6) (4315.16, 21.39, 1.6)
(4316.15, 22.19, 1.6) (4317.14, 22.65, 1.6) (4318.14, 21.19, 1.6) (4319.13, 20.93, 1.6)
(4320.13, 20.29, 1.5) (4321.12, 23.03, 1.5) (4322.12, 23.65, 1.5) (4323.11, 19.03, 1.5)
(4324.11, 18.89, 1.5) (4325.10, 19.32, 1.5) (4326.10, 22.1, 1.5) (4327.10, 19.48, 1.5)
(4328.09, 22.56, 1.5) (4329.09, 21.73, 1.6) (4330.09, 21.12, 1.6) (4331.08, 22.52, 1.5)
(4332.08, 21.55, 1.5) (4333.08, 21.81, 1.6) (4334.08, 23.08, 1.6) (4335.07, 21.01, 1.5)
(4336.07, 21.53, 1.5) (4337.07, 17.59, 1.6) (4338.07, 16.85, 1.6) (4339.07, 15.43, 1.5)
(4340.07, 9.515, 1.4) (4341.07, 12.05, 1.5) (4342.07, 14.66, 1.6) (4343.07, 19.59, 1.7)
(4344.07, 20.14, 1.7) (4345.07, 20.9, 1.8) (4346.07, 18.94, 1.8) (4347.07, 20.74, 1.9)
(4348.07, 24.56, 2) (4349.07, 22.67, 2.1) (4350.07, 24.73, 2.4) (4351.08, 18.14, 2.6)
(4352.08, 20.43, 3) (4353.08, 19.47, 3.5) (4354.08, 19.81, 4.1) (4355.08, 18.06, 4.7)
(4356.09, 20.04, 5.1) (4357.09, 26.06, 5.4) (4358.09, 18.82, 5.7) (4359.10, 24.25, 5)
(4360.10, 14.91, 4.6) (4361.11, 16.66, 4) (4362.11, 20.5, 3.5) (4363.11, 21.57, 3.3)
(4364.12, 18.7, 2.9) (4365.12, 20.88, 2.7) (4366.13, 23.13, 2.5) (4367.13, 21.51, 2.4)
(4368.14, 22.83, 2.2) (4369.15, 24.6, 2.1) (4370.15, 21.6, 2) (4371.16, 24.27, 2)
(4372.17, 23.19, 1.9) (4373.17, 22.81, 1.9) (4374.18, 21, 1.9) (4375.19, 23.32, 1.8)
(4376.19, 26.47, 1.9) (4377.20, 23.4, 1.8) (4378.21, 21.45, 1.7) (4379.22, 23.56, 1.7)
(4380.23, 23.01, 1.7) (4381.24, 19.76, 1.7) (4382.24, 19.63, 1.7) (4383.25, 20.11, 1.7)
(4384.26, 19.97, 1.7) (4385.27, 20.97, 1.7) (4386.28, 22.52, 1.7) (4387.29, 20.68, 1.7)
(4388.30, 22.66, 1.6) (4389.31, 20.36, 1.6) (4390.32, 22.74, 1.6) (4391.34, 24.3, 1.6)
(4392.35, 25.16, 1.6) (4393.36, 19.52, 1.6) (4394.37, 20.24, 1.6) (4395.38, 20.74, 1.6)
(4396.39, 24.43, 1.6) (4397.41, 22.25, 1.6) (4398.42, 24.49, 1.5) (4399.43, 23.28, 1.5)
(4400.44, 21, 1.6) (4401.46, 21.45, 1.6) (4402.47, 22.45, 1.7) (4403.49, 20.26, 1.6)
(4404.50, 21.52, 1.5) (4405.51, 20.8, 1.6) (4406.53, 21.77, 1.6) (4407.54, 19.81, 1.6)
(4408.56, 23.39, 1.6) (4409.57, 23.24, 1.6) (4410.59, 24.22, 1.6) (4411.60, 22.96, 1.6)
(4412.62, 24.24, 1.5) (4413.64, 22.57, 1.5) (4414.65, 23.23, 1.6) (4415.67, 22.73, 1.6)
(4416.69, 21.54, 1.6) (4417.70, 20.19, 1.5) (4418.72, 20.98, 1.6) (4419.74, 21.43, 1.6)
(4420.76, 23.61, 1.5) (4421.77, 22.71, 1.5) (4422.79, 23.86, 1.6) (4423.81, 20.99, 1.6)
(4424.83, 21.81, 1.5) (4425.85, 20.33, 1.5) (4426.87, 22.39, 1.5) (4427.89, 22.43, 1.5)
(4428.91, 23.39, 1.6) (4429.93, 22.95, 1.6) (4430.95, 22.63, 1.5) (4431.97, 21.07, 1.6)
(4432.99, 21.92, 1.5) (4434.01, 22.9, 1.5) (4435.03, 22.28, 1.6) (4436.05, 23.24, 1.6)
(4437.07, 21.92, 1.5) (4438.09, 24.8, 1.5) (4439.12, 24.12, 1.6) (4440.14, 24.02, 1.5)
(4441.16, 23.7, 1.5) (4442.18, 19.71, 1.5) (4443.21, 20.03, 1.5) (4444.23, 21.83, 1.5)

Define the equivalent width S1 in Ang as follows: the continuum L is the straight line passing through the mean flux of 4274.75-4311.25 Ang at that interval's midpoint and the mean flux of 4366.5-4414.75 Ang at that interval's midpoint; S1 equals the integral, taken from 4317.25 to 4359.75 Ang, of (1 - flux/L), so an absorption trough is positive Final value 3.4 Ang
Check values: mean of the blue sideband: 21.7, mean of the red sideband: 22.3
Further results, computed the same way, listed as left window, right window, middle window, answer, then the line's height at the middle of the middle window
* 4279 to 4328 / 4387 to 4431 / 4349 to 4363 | 0.99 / 21.8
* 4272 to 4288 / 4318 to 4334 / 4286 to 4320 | 0.27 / 21.6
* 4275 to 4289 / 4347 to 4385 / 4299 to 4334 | 1.29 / 22.1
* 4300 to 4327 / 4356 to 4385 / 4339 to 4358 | 1.95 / 21.5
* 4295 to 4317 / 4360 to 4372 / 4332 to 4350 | 1.82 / 21.3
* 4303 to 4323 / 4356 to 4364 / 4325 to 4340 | 0.66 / 21.2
